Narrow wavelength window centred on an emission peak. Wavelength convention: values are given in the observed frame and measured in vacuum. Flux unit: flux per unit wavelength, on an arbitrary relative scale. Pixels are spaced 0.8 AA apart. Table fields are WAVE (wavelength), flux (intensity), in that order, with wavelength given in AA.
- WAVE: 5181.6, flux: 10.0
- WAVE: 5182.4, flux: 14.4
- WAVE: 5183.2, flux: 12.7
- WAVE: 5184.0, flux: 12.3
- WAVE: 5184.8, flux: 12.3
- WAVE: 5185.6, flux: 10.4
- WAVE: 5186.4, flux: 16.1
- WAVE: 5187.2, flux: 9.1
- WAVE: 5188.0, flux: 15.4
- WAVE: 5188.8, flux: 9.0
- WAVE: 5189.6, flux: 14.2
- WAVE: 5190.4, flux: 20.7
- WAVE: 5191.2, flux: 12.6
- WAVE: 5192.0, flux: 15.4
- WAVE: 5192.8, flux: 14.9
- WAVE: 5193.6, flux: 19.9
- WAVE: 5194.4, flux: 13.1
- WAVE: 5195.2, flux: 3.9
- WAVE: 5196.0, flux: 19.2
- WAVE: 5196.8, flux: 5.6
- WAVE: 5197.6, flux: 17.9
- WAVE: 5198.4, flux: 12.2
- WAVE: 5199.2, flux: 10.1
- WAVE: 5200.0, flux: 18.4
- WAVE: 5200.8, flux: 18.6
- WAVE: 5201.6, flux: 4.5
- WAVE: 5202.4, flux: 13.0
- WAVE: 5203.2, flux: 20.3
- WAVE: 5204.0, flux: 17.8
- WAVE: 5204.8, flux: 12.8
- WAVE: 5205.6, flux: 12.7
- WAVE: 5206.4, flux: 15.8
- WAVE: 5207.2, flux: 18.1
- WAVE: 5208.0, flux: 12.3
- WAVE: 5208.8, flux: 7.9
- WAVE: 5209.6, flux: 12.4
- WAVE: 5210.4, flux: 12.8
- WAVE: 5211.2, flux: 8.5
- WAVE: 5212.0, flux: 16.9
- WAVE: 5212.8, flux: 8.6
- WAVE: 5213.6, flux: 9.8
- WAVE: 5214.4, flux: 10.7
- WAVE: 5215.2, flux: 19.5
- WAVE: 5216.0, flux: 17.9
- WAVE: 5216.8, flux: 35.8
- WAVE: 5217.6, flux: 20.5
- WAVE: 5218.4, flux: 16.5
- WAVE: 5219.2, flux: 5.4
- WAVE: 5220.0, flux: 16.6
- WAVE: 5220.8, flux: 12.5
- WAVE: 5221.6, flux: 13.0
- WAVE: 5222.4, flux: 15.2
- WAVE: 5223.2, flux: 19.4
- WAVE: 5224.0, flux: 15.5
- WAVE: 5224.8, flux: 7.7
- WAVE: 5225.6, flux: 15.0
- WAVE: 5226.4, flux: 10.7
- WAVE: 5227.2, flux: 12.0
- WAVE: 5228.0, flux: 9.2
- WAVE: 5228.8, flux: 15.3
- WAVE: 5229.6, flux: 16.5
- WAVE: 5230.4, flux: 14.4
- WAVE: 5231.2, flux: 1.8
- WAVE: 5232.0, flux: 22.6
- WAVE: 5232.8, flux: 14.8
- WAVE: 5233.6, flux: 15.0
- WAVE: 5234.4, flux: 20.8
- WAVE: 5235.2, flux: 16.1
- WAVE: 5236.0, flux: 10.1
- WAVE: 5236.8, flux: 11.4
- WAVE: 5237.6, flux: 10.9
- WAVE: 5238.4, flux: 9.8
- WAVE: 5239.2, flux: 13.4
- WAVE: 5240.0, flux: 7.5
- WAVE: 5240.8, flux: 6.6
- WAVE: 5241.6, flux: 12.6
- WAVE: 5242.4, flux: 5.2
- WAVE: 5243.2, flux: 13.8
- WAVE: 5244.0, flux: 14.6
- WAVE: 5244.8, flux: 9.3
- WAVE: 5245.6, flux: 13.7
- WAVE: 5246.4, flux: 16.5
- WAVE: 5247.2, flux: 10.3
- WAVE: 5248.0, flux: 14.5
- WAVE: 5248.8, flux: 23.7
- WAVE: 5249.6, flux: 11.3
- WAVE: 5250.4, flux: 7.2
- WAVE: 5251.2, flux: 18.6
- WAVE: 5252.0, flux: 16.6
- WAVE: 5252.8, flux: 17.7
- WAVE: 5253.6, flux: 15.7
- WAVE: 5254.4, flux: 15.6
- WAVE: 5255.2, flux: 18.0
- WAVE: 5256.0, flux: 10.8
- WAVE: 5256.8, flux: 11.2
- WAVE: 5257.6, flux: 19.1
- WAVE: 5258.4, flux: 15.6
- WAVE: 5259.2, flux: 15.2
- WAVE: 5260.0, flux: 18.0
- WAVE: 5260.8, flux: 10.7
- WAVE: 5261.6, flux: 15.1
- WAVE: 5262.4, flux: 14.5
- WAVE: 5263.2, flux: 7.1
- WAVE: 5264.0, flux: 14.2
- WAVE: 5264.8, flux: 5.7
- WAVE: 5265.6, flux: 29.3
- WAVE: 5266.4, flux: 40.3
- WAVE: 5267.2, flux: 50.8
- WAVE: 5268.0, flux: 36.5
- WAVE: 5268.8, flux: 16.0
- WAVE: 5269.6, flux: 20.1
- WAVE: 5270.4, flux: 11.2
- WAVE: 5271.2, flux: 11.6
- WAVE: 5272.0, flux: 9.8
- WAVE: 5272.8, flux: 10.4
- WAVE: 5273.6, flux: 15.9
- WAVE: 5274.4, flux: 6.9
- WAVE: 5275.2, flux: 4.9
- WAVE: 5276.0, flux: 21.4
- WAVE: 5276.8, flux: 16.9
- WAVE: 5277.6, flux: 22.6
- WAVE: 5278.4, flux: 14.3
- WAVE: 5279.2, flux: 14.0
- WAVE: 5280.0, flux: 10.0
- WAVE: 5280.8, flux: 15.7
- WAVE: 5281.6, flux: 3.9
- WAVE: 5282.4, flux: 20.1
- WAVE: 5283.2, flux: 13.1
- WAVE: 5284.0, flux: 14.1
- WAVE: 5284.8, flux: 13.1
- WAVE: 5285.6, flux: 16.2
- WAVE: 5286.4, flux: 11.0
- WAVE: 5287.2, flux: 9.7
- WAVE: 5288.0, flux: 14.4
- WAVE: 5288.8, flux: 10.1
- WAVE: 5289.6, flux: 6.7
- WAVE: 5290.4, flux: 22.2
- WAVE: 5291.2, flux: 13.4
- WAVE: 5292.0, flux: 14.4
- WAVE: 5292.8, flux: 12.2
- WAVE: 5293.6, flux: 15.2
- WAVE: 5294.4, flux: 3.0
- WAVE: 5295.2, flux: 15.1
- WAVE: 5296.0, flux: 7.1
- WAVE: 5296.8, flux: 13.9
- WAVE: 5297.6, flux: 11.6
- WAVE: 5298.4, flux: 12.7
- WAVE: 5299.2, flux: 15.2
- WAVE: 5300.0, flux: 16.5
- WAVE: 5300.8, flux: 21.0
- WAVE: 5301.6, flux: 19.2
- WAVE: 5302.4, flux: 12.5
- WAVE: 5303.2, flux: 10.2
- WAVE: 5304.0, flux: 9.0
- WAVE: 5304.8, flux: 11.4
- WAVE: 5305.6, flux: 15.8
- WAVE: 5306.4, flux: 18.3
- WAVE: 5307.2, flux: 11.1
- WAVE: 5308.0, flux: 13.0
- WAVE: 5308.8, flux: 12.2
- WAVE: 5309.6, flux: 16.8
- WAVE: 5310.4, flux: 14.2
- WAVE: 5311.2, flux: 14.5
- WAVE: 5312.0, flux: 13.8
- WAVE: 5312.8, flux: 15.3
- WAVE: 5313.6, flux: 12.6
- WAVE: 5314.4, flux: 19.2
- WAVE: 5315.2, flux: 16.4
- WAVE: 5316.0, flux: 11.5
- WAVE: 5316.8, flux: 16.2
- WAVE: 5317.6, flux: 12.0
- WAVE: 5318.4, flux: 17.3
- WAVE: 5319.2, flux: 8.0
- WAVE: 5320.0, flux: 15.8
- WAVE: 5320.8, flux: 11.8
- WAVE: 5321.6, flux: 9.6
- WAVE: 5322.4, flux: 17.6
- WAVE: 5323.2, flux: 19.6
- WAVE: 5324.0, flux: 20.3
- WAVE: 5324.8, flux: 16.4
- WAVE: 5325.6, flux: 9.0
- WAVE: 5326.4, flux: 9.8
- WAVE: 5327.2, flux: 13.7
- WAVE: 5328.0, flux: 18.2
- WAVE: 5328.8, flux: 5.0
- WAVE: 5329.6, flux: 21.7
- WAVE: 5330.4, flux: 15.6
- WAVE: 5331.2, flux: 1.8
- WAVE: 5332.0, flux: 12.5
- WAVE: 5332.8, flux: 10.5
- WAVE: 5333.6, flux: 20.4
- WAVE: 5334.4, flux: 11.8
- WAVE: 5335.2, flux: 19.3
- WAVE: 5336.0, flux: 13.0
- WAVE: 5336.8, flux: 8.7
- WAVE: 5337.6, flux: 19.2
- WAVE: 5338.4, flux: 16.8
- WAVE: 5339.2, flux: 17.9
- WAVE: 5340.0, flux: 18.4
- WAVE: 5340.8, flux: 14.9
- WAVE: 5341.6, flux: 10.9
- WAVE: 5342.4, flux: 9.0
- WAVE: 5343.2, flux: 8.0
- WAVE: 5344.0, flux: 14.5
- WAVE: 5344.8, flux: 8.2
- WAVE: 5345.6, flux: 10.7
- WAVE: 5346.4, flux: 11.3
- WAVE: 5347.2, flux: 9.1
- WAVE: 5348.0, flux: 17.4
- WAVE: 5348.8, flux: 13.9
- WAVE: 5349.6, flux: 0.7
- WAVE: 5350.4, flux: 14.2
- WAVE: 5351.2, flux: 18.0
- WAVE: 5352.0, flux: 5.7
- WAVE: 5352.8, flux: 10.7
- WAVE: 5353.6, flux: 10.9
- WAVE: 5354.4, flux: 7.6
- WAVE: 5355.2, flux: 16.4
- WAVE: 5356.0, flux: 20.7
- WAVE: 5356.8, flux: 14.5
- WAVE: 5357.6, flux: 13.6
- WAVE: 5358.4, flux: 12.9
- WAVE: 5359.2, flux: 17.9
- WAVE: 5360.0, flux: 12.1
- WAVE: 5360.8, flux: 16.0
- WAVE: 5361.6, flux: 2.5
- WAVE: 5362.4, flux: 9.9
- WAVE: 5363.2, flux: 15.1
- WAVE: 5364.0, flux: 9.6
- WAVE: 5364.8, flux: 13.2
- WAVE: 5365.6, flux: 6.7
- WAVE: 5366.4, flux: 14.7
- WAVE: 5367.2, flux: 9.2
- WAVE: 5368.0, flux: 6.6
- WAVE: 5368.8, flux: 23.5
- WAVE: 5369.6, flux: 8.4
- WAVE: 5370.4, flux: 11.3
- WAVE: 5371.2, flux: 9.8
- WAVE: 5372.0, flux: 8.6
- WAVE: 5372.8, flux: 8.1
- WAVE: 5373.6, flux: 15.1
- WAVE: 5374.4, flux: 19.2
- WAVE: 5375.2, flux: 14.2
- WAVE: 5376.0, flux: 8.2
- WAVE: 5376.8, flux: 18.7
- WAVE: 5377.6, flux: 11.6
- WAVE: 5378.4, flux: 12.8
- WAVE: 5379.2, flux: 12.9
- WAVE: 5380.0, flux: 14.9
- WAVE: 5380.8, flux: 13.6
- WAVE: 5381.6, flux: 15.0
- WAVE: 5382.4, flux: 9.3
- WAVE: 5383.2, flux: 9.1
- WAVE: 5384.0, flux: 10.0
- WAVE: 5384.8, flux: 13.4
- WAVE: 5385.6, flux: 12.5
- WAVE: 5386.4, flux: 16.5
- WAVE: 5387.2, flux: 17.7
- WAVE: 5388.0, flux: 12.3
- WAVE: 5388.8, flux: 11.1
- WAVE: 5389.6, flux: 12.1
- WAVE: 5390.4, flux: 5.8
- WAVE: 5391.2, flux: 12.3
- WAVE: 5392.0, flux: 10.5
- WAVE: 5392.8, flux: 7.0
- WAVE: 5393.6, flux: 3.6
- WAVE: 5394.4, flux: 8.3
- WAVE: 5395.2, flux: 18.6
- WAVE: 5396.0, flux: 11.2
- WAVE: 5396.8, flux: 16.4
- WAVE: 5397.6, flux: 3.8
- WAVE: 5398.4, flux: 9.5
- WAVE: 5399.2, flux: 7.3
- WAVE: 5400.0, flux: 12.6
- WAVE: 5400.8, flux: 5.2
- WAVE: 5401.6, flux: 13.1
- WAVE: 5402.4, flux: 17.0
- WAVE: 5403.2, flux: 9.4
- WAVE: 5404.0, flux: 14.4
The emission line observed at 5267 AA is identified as [O III]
